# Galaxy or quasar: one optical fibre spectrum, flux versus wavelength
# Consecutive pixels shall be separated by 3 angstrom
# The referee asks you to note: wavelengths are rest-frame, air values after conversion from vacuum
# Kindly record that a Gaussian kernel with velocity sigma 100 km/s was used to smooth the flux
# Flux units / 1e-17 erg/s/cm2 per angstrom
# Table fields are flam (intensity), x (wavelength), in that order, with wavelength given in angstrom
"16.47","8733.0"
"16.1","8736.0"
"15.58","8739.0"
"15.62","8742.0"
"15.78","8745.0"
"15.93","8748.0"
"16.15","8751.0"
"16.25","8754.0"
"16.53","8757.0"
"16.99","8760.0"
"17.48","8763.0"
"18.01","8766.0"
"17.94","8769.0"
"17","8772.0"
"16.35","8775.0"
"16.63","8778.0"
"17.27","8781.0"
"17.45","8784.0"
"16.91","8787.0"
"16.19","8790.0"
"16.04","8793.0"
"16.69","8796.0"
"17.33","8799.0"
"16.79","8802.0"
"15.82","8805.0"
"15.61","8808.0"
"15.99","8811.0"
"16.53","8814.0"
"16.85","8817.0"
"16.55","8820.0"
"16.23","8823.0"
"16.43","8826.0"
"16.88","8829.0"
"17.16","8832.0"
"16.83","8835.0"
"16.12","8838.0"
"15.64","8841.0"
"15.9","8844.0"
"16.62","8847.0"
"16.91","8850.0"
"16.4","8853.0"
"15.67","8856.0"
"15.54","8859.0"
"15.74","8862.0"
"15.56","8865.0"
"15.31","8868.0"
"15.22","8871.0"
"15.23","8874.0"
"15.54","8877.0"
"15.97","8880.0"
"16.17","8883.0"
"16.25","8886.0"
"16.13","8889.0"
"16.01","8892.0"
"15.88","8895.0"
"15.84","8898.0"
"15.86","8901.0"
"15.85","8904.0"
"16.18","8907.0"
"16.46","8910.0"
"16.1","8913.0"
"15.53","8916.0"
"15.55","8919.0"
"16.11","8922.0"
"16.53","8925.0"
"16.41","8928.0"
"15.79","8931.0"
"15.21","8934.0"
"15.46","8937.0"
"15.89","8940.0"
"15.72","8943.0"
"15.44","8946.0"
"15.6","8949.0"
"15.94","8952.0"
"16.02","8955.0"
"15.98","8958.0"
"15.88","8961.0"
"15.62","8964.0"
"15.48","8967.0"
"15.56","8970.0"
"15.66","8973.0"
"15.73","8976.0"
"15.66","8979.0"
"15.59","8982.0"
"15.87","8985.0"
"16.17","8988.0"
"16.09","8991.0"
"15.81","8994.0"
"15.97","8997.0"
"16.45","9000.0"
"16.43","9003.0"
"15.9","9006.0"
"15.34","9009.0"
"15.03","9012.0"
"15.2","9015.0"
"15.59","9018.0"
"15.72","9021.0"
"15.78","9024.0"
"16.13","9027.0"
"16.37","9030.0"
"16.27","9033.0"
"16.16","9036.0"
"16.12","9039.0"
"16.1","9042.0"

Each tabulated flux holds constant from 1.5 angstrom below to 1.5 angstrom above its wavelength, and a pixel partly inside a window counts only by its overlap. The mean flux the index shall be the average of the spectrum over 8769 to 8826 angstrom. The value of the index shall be 16.6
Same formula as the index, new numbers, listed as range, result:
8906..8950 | 15.9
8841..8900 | 15.9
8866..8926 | 15.9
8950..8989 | 15.8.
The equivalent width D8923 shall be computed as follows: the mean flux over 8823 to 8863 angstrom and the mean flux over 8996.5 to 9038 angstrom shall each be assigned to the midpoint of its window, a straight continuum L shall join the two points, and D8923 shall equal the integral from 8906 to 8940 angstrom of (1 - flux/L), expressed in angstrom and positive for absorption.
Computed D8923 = 0.4 angstrom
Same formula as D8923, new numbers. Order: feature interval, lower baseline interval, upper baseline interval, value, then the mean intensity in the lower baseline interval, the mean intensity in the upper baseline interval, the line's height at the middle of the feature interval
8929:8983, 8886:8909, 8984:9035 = 0.9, 16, 15.9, 15.9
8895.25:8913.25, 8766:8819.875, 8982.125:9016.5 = 0.2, 16.7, 15.8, 16.2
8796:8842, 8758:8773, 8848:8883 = 0.2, 17.5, 15.8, 16.6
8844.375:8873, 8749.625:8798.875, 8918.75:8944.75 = 0.8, 16.9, 15.9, 16.3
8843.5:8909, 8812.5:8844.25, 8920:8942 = 1.3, 16.5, 15.9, 16.2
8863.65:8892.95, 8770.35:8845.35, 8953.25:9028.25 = 0.9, 16.5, 15.8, 16.2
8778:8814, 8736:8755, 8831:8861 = -1.1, 15.9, 16.3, 16.1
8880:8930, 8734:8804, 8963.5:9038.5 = 0.4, 16.6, 15.8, 16.2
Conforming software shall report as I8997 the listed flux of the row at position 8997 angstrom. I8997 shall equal 15.97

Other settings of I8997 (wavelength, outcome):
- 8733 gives 16.47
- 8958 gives 15.98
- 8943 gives 15.72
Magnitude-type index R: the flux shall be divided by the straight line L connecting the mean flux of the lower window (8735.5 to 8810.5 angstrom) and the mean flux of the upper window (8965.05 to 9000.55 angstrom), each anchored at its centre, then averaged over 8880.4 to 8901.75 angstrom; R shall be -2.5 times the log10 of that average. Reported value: 0.01 mag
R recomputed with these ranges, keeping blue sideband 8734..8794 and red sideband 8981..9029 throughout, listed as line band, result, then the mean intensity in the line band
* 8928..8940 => 0.03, 15.7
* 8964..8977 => 0.02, 15.6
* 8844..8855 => -0.01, 16.5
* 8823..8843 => -0.01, 16.5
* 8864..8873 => 0.06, 15.3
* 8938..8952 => 0.02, 15.7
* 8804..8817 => 0.02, 16.1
